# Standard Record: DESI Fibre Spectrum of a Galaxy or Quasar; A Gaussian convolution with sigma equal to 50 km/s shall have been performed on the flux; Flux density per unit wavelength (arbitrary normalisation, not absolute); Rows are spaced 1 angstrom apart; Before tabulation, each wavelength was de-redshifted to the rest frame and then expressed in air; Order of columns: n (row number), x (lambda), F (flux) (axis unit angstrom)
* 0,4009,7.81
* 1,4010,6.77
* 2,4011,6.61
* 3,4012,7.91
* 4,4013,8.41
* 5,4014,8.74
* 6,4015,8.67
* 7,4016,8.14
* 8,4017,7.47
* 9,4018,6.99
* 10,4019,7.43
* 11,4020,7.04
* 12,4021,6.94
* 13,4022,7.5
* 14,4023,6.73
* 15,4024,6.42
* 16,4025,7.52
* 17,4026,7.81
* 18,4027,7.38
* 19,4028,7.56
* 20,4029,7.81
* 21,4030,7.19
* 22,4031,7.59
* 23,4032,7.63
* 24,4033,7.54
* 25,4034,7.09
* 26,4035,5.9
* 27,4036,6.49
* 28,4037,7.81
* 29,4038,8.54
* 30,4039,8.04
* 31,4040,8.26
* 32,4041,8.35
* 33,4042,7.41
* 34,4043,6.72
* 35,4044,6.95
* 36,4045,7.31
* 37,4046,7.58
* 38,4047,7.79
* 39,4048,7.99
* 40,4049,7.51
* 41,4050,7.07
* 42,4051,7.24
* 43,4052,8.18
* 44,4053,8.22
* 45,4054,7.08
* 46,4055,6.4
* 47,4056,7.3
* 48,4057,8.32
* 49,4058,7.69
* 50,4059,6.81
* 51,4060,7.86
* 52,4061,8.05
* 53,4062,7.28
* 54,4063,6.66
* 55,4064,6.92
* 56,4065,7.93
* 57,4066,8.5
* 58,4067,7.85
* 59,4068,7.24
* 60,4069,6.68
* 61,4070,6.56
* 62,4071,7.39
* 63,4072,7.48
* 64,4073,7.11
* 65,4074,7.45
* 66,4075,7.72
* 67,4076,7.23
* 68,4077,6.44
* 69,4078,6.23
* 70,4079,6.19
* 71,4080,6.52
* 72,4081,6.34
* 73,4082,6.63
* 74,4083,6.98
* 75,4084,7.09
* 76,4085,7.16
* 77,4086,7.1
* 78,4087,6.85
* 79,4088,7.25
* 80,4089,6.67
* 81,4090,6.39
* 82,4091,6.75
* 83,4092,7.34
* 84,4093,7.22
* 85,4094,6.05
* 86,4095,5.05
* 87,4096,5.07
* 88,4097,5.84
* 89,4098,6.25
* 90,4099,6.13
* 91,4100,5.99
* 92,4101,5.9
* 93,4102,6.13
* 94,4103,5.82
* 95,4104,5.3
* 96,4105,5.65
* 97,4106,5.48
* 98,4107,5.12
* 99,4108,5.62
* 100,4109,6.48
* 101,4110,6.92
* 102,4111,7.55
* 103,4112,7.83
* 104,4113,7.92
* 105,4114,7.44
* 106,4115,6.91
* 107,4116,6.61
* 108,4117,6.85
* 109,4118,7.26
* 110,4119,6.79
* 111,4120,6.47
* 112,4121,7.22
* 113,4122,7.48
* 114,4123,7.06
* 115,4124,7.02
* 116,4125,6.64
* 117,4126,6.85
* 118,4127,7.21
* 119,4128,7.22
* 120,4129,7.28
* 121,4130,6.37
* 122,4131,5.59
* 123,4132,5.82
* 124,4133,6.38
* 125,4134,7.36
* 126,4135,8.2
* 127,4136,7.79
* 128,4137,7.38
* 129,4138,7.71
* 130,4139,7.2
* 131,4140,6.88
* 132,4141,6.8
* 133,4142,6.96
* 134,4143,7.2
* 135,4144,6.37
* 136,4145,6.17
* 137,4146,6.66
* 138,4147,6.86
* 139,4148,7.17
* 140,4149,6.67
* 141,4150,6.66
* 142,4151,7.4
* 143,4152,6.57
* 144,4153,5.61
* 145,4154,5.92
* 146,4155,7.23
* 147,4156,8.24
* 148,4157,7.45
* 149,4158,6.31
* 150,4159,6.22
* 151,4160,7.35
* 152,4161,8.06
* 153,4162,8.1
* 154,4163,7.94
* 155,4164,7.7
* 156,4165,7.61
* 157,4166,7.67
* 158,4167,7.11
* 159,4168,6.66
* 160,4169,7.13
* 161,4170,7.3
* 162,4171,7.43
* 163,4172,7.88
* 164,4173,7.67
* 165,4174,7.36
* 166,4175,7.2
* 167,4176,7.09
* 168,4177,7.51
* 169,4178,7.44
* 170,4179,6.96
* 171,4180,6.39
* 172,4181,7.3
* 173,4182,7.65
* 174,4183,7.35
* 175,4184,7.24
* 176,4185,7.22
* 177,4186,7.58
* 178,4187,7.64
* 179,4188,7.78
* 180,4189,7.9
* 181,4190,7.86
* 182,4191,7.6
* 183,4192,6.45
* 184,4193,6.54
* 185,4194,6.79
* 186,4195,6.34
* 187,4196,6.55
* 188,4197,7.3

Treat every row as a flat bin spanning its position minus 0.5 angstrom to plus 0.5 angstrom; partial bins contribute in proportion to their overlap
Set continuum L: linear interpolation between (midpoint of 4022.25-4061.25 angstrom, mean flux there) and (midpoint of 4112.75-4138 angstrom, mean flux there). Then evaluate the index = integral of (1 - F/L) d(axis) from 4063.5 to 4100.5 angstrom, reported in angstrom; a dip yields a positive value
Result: 2.3 angstrom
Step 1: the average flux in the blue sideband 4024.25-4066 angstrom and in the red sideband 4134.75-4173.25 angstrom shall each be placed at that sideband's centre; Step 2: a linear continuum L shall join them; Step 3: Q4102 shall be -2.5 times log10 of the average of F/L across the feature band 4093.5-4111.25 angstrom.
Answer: 0.235 mag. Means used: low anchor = 7.49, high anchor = 7.15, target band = 5.89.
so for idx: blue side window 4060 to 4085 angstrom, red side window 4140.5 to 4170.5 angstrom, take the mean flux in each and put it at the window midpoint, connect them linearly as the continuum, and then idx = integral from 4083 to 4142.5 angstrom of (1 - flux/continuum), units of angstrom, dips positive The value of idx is 3.3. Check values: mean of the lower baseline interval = 7.12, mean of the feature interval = 6.69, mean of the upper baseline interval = 7.04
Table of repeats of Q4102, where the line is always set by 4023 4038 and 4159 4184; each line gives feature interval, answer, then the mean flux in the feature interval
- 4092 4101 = 0.214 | 6.02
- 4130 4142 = 0.057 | 6.98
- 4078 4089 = 0.084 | 6.78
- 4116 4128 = 0.056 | 6.98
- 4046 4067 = -0.035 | 7.55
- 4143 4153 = 0.104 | 6.69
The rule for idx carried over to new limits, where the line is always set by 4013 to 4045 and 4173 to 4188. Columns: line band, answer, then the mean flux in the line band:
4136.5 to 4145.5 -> 0.5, 6.96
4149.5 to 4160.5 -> 0.8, 6.81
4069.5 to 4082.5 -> 1.0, 6.87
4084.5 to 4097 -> 1.5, 6.55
